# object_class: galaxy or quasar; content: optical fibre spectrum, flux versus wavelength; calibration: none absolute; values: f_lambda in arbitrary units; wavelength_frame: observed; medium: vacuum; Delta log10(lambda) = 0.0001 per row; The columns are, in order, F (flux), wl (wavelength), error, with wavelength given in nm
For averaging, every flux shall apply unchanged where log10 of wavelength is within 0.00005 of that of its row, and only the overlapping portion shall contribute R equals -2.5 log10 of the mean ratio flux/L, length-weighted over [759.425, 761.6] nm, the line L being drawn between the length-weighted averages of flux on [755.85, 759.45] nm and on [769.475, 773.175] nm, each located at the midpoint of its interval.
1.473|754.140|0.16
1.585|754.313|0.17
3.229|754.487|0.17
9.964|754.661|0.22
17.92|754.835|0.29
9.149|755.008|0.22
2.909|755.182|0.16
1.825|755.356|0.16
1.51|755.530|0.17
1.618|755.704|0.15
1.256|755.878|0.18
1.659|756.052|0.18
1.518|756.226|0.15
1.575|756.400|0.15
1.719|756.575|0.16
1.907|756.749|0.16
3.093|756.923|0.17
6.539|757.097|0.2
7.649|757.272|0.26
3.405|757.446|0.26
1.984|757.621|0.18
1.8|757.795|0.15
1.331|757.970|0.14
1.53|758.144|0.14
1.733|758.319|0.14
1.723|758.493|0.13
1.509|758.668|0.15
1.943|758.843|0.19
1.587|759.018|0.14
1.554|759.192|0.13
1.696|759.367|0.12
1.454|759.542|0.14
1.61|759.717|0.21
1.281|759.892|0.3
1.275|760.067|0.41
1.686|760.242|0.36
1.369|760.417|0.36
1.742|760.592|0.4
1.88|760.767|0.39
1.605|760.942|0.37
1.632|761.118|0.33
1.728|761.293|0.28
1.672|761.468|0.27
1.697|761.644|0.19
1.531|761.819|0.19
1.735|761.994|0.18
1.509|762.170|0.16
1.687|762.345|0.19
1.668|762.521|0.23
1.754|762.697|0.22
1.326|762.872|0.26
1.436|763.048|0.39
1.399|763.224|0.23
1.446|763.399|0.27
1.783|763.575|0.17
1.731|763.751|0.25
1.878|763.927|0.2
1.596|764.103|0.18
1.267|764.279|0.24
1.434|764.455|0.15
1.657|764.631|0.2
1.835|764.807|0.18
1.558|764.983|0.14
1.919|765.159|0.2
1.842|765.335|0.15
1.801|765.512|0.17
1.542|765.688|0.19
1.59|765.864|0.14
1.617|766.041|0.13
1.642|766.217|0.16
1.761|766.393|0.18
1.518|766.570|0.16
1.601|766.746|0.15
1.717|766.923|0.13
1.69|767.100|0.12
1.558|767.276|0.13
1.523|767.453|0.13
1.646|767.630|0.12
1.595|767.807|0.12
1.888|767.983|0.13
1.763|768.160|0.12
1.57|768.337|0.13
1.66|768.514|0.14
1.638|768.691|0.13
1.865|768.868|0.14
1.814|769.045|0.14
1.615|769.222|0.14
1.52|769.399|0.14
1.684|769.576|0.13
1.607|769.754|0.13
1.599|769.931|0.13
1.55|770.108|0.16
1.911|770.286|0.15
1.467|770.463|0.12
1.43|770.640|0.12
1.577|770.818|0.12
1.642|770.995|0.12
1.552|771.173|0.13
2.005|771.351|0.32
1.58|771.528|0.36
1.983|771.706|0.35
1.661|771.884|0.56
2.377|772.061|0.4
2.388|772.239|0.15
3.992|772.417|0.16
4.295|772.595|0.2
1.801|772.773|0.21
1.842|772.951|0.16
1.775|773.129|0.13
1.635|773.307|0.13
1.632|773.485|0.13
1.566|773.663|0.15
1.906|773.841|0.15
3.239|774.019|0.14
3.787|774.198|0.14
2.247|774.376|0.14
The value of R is 0.389 mag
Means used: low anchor 2.34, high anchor 1.99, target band 1.58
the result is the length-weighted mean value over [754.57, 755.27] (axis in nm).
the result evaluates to 9.94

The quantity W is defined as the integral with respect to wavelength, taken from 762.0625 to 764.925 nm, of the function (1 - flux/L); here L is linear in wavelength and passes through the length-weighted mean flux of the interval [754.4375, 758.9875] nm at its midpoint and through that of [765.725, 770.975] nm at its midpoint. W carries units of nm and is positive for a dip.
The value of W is 0.978 nm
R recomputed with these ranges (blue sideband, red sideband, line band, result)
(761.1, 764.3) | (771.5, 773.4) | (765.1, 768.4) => 0.14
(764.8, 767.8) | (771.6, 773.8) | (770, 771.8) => 0.24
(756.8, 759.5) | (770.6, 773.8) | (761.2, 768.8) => 0.38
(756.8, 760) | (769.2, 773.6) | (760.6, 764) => 0.35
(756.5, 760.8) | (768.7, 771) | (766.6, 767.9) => 0.10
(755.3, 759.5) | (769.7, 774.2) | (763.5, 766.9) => 0.27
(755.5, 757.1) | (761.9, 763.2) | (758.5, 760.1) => 0.17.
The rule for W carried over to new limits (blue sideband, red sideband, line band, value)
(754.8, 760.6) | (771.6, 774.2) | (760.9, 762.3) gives 0.50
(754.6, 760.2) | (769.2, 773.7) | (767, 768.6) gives 0.40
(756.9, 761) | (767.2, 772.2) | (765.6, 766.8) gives 0.16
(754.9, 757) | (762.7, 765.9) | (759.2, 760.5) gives 0.41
